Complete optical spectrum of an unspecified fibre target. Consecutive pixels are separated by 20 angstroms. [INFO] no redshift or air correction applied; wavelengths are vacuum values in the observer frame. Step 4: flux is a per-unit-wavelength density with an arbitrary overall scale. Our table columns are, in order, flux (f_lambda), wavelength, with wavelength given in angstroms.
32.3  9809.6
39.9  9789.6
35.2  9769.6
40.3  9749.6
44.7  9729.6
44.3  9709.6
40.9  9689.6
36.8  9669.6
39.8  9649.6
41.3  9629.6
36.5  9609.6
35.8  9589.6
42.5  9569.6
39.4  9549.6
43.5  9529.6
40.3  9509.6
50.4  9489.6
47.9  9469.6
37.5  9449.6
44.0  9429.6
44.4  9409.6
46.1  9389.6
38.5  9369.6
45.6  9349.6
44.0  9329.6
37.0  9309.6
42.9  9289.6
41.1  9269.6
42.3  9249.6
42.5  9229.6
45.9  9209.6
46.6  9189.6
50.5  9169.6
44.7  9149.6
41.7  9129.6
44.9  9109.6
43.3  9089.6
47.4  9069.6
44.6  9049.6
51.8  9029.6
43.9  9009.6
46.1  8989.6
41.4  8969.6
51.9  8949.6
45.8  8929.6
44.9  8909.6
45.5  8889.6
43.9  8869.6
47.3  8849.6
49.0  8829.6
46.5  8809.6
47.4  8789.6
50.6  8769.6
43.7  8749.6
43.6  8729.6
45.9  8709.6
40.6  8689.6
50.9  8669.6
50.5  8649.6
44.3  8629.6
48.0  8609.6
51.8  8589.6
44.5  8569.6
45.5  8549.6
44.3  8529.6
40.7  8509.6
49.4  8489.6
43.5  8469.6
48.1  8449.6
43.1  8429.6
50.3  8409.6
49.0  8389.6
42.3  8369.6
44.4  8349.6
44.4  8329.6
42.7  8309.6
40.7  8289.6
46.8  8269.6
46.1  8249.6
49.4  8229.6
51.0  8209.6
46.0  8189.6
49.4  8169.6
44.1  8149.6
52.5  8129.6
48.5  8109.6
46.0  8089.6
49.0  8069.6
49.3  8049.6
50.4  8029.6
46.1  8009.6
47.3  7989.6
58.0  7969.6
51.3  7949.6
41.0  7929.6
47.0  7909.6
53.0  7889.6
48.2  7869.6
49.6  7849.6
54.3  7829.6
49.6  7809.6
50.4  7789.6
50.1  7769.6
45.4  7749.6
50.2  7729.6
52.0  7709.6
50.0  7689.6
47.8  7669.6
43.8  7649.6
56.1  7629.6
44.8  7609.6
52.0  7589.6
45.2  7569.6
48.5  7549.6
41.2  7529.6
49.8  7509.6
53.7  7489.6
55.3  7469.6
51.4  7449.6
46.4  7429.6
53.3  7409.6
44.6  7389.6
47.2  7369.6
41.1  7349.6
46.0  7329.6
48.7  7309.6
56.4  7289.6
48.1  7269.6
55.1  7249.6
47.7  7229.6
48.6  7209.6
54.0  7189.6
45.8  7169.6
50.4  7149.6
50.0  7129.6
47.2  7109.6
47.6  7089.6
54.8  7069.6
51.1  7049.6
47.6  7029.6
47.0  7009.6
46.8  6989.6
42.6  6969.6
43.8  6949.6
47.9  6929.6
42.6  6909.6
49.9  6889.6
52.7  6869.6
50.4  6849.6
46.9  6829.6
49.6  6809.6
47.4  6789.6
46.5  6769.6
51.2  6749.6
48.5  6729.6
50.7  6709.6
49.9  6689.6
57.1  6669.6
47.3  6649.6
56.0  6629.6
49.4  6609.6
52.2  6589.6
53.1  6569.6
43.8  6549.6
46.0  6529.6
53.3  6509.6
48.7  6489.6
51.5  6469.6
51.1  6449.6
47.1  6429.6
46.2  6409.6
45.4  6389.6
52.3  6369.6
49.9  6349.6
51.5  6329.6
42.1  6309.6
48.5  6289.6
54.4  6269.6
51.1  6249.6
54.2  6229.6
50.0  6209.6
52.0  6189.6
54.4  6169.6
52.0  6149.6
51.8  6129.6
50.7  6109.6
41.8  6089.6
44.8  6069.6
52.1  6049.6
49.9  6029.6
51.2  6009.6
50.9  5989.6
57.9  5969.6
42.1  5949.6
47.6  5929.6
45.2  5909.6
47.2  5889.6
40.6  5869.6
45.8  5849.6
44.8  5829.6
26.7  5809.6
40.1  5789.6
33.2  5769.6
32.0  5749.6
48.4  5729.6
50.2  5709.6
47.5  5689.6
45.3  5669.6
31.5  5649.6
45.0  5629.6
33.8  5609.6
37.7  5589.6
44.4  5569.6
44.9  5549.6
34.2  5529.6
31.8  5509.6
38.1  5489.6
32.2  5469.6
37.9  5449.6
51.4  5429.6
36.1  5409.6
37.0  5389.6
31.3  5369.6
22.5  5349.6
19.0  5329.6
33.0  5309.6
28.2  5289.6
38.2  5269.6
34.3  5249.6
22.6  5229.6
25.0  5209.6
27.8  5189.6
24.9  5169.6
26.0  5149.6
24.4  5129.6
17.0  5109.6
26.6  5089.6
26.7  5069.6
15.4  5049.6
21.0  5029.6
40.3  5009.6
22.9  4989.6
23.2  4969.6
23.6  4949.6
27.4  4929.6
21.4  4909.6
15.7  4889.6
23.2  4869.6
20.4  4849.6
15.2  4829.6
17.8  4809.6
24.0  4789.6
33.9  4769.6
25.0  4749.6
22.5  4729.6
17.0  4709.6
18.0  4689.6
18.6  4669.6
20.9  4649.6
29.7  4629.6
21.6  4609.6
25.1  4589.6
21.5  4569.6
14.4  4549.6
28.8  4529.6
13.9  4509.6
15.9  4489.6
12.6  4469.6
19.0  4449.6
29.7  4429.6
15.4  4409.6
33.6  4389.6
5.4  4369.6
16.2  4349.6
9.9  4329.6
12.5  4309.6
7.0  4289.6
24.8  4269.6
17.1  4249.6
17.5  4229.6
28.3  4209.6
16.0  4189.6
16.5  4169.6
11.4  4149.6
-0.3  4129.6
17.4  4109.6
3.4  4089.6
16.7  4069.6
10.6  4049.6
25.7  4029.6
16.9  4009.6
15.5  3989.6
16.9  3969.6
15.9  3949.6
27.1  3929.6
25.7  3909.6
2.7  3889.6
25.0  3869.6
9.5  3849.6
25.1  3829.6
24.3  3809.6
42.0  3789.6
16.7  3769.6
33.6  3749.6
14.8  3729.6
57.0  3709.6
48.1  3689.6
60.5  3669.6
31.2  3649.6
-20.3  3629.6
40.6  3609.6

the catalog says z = 0.34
